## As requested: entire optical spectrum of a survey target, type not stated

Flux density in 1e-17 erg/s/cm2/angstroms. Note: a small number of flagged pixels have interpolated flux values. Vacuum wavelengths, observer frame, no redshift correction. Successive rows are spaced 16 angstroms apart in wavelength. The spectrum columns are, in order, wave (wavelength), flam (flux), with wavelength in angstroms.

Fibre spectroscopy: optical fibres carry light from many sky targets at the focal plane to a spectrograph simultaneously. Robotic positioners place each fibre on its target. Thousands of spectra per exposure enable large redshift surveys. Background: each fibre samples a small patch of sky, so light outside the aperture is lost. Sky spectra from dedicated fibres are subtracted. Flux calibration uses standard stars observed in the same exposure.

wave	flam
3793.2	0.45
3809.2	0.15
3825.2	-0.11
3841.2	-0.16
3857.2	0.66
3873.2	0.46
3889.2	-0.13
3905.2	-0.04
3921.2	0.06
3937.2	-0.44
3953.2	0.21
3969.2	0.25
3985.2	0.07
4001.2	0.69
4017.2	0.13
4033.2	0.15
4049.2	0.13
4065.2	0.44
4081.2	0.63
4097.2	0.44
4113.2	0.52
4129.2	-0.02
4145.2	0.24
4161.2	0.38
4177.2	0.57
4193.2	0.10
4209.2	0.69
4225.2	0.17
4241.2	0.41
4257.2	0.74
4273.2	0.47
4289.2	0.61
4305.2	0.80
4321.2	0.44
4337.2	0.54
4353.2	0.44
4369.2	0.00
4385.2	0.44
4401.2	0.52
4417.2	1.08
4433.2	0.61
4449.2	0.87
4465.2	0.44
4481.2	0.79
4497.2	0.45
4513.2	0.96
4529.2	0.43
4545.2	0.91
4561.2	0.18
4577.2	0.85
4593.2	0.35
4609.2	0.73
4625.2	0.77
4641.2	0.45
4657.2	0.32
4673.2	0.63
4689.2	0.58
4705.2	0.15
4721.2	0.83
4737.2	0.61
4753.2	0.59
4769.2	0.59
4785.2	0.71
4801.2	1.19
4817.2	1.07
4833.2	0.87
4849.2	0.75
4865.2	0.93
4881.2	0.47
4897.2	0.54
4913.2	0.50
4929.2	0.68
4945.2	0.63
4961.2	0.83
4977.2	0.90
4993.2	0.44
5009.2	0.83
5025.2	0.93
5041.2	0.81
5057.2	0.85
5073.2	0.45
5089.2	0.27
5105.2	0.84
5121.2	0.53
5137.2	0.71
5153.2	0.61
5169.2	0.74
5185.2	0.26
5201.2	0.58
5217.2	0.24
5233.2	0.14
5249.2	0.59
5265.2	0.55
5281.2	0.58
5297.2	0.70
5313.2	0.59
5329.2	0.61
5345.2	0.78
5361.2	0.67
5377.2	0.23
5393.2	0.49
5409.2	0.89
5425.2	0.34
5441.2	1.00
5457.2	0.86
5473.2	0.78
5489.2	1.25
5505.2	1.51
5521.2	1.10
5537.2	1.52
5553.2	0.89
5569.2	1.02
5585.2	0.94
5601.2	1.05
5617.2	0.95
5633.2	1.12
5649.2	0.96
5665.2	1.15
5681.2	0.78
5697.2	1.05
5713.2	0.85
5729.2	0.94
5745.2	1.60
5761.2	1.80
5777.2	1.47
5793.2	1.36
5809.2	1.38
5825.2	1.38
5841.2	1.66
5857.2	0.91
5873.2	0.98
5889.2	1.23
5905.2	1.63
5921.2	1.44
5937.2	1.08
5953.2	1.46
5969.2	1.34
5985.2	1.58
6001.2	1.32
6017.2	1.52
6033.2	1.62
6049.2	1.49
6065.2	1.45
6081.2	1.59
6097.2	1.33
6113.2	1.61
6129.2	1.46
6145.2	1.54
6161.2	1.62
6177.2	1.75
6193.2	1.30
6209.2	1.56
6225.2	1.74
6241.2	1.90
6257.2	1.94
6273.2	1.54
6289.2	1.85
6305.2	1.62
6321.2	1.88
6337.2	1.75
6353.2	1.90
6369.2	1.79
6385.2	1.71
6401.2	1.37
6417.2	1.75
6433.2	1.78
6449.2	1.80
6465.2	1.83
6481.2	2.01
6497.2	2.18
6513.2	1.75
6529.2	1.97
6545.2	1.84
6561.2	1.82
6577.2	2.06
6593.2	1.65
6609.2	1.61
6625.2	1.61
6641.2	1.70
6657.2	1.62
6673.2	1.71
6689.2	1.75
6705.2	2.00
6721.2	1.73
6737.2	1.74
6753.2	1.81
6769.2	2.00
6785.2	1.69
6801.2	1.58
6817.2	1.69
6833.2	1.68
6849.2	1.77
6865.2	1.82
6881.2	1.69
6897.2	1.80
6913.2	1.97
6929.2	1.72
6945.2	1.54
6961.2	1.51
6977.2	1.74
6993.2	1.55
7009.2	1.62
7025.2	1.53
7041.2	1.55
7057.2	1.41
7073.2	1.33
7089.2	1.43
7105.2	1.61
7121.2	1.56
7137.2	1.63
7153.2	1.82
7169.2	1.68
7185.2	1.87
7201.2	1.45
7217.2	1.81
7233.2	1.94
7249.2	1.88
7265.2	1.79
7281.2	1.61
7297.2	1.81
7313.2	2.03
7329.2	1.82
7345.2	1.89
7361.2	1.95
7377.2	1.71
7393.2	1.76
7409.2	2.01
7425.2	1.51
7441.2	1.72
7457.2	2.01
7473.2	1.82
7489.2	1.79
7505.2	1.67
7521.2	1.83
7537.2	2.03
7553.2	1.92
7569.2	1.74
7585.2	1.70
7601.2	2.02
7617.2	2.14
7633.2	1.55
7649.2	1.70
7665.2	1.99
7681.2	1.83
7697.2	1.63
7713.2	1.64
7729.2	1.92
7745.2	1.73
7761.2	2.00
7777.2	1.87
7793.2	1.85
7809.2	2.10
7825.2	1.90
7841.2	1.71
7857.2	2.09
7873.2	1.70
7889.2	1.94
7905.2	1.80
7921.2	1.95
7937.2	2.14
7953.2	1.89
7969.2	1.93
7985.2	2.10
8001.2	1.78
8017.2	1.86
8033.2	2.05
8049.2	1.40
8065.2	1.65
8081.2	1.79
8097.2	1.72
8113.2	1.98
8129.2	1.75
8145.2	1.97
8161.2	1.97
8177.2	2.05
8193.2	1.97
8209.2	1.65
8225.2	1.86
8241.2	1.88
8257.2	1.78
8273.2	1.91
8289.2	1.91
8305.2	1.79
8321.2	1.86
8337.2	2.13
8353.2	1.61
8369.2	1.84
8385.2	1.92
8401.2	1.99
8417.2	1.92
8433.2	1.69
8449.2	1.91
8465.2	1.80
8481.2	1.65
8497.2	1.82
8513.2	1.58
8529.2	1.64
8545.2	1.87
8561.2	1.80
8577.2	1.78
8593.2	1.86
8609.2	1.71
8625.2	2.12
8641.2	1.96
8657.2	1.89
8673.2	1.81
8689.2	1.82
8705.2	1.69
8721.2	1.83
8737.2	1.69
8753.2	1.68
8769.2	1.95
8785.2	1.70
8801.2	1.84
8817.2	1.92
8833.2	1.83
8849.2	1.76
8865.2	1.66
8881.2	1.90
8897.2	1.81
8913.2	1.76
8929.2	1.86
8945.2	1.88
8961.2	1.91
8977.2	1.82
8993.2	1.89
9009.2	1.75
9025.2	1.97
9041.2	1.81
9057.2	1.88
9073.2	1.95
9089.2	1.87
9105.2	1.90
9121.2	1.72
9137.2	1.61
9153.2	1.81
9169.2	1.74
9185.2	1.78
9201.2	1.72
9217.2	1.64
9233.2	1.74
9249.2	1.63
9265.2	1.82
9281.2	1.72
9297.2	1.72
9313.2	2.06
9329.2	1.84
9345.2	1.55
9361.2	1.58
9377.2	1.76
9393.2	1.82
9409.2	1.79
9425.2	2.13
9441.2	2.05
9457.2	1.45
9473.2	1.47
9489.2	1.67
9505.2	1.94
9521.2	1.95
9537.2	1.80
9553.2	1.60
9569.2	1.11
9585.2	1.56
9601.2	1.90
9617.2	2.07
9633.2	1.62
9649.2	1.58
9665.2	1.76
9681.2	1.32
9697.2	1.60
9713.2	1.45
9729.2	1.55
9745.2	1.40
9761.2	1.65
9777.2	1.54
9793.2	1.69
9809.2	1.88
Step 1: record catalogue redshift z 0.37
